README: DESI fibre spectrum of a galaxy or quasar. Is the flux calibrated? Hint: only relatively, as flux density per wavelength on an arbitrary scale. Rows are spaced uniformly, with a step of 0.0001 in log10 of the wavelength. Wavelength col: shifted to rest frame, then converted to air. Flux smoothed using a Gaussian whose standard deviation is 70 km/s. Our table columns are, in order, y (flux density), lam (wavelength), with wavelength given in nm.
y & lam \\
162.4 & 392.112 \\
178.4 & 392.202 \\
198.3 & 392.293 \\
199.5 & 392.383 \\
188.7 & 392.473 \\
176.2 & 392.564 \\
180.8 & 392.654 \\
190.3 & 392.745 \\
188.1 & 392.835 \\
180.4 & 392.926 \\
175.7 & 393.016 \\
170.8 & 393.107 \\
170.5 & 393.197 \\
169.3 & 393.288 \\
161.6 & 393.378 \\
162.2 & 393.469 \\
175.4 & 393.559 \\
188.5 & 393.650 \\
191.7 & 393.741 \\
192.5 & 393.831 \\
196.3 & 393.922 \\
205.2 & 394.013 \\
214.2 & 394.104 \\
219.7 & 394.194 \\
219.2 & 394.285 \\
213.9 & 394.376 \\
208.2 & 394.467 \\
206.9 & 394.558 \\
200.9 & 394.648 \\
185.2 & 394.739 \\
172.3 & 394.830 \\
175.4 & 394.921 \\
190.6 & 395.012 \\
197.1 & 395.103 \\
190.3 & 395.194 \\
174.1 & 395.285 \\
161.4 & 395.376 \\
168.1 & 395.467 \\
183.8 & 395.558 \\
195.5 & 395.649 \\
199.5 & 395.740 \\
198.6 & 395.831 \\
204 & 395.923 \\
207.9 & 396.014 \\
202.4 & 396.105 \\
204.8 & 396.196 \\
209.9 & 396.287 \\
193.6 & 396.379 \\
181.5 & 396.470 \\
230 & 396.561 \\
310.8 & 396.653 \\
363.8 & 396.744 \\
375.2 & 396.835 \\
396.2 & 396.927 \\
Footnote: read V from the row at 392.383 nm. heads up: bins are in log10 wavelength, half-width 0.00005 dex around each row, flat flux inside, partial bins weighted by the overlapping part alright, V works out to 199.5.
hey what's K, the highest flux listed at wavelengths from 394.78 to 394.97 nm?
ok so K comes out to 175.4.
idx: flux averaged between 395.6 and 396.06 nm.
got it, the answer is 201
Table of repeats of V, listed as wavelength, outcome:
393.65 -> 188.5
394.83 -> 172.3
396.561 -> 230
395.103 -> 197.1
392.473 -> 188.7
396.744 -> 363.8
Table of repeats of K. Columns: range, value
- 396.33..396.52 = 193.6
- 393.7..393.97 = 196.3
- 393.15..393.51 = 170.5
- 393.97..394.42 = 219.7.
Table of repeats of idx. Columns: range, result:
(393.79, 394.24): 206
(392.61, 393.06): 183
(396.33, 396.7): 229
